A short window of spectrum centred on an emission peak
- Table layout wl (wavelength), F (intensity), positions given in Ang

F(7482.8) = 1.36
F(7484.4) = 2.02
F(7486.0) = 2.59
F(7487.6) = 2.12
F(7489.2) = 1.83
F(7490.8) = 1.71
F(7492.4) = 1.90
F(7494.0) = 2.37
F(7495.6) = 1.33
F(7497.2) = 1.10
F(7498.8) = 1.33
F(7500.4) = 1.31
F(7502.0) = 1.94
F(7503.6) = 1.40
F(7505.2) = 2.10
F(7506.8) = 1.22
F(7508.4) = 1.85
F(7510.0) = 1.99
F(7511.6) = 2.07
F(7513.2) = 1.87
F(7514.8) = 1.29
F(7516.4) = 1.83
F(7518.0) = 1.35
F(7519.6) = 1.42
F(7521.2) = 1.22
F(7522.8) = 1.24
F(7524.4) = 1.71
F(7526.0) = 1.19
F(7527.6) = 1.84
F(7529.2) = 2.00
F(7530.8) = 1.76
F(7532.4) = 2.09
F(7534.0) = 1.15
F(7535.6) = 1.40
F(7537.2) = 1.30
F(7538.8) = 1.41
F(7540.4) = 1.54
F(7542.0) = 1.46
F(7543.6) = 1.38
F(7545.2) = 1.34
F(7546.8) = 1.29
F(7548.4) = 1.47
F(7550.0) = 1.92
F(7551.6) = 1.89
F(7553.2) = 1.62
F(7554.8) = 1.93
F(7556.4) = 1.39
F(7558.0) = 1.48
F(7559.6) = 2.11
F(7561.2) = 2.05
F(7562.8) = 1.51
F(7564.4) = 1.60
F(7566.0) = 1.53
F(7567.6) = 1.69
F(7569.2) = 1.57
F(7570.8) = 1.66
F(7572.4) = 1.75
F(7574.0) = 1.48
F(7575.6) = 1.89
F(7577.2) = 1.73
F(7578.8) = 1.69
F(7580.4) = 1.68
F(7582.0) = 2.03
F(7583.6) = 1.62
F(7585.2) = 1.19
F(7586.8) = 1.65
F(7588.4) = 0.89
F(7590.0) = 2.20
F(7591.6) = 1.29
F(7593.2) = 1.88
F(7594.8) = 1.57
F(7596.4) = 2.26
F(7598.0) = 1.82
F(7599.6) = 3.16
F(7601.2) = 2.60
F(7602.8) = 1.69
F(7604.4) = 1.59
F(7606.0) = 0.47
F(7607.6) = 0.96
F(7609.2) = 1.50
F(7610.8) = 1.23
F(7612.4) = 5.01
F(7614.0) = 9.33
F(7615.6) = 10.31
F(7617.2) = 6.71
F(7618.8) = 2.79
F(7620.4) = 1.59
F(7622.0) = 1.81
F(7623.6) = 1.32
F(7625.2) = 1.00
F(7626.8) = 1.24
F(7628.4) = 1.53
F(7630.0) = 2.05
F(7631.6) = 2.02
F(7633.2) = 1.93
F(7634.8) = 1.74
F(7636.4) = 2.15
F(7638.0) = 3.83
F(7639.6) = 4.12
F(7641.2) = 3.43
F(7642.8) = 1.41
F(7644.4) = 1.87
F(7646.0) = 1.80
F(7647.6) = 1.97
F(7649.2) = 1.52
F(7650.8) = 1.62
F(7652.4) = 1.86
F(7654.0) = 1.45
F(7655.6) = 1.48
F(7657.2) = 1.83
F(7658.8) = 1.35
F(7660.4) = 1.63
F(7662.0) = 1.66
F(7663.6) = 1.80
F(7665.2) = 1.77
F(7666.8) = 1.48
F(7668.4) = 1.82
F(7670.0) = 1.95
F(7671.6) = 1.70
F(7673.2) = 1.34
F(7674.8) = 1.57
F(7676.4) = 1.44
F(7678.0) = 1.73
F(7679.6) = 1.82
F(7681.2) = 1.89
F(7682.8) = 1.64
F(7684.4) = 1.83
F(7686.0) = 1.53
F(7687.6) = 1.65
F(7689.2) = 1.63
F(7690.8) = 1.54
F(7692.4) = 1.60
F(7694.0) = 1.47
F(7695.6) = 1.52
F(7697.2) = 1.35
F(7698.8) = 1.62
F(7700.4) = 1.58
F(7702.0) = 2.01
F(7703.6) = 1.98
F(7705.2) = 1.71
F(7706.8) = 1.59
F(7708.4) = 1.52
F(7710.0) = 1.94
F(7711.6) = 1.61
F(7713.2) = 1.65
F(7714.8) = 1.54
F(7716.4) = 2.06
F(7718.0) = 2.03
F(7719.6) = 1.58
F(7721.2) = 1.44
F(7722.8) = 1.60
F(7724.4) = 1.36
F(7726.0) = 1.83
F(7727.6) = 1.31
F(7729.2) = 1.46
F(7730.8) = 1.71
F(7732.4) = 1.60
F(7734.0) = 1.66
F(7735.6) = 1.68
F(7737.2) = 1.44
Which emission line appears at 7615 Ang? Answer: H-alpha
